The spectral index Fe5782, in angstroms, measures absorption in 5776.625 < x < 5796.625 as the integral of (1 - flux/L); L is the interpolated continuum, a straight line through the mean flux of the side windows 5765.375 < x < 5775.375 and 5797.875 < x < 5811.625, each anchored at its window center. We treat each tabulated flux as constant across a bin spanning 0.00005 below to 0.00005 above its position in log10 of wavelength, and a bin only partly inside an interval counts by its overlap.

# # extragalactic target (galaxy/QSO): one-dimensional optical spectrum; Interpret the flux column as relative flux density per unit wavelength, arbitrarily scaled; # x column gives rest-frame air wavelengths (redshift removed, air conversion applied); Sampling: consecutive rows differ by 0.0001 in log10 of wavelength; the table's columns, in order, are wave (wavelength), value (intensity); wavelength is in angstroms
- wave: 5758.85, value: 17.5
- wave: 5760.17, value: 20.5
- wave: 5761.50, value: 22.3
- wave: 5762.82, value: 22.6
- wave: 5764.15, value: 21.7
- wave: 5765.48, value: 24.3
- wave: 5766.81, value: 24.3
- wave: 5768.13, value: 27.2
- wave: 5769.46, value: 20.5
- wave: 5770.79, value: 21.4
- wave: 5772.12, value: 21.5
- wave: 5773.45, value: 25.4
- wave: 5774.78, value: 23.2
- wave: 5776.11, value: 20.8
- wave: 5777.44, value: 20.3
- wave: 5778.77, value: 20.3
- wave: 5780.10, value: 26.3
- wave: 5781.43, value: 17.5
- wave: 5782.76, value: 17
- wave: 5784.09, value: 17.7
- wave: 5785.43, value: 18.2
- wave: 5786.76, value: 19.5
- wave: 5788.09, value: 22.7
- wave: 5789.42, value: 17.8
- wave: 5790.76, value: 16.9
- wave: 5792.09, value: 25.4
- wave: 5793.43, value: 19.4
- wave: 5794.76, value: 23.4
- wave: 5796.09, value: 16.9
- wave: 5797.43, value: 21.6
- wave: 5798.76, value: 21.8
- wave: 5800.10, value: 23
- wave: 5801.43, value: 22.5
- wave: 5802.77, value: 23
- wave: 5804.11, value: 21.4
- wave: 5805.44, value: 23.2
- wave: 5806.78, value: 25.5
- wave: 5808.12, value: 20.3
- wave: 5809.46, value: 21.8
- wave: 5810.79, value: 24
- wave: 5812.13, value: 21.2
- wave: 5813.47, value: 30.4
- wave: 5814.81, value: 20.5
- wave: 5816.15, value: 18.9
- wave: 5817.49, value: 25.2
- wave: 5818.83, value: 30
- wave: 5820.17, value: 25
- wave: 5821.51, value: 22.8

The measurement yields 2.66 angstroms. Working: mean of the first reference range 23.4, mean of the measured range 20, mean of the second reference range 22.6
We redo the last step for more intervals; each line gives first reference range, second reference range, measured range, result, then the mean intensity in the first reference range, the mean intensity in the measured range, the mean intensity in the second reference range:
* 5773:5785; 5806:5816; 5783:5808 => 1.2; 20.8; 21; 23.1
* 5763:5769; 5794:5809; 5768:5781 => 0.7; 24.1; 22.4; 22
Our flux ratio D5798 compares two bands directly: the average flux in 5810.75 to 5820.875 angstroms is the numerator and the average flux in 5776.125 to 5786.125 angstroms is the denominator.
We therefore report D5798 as 1.24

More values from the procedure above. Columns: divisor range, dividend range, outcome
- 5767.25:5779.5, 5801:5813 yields 1.01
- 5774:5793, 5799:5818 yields 1.13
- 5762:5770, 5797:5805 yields 0.95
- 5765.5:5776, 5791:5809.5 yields 0.94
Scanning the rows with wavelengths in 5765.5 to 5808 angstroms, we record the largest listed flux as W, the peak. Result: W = 27.2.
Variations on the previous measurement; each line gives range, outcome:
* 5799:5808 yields 25.5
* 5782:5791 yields 22.7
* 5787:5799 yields 25.4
